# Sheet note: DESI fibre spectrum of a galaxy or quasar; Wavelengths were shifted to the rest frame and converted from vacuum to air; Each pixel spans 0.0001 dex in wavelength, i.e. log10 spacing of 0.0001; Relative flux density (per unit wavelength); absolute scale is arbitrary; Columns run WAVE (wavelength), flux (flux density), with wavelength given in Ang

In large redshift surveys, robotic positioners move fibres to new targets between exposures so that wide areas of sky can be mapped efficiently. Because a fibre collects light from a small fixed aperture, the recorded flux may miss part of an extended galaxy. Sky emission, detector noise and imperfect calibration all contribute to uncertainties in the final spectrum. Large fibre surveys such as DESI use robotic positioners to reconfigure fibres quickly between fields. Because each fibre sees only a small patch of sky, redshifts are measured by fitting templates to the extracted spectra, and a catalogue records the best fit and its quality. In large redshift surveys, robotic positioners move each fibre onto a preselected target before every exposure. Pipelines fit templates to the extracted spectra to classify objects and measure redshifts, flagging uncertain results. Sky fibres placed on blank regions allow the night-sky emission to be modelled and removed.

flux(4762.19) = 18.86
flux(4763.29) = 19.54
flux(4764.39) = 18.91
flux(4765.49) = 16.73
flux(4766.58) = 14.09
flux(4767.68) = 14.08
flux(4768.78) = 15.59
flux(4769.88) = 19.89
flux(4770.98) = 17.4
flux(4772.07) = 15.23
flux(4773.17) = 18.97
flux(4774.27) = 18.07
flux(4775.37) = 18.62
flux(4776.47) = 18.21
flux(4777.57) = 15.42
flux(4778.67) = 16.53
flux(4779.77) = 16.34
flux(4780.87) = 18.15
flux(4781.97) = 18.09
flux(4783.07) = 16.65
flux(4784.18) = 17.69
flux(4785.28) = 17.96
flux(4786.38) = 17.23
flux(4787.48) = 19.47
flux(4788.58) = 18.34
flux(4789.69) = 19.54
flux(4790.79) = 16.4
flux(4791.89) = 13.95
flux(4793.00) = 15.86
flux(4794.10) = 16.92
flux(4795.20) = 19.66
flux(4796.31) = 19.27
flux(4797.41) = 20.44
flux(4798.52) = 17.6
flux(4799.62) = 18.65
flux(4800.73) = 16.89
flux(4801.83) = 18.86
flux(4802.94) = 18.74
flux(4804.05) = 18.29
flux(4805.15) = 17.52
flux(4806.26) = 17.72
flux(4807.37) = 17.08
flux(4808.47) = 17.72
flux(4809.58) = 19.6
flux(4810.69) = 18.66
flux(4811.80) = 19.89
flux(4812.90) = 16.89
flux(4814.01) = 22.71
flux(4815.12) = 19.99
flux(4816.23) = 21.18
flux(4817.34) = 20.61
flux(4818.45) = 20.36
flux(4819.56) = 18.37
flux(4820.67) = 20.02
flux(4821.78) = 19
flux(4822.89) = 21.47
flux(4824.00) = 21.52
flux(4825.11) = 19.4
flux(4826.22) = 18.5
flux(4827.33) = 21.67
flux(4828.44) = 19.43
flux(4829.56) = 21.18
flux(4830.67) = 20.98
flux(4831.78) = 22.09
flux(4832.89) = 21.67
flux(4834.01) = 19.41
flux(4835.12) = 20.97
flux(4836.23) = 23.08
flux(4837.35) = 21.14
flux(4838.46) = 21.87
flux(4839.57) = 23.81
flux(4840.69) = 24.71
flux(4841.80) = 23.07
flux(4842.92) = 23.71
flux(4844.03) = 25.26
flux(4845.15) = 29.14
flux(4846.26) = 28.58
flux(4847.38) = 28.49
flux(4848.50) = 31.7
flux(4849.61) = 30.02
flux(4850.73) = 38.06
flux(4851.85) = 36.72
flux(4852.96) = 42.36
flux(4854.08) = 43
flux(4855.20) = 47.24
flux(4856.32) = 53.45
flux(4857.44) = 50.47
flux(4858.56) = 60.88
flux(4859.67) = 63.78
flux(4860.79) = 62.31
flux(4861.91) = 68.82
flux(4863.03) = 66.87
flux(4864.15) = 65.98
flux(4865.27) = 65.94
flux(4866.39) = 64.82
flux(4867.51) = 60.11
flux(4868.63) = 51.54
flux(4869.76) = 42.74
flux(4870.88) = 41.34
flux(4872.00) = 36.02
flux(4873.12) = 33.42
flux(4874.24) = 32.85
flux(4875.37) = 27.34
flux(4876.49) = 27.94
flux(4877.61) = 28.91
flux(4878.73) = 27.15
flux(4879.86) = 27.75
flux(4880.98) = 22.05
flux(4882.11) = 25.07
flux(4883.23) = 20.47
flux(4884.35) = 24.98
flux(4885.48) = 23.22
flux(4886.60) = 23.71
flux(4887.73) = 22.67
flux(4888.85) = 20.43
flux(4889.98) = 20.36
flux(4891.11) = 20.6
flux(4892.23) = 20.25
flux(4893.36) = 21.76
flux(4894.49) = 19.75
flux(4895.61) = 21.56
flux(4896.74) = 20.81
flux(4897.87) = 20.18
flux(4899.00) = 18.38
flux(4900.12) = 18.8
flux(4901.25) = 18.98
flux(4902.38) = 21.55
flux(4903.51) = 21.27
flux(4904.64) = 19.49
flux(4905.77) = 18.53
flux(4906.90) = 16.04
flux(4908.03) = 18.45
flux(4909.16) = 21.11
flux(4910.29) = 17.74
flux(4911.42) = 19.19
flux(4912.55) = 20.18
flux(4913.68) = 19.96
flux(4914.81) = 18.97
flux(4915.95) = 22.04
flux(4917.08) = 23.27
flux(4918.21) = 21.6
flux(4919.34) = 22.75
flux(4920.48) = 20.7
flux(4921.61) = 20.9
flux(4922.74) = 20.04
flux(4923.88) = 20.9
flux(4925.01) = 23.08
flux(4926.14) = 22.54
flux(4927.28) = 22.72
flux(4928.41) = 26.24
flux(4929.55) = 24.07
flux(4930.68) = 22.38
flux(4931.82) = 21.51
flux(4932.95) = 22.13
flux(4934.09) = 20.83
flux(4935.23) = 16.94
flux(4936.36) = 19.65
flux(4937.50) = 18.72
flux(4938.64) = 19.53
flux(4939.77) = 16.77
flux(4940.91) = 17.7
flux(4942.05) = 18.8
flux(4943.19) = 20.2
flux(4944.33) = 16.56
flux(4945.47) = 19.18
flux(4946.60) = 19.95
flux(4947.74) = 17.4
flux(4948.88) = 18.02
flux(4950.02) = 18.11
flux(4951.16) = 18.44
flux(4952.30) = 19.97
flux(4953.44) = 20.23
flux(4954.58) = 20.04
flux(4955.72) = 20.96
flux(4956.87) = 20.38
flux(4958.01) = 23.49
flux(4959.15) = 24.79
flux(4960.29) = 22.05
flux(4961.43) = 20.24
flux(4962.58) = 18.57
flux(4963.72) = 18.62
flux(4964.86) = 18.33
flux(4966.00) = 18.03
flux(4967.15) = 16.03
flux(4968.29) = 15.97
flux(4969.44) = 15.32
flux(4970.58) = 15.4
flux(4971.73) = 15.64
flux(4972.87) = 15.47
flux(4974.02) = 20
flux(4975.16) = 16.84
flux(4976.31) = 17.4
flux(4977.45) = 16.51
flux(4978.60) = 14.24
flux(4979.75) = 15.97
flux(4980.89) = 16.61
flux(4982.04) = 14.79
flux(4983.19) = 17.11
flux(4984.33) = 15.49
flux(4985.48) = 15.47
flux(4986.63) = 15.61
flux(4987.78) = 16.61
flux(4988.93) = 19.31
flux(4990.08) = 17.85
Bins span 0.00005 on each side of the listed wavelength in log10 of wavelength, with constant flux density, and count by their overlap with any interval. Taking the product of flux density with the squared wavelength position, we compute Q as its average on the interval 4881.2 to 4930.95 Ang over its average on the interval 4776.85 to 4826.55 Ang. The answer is 1.19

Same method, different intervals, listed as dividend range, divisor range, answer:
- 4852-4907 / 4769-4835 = 1.91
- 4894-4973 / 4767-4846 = 1.08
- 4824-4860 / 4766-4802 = 1.77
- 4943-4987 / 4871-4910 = 0.80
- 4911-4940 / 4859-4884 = 0.49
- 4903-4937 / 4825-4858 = 0.75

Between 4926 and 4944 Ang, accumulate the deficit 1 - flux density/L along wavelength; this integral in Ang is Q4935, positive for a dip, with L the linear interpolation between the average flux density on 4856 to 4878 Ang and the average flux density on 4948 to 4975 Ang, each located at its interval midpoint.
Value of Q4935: 4.65 Ang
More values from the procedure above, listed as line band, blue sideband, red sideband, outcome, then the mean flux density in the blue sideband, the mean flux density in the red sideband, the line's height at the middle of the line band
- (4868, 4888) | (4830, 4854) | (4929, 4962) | -4.6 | 26.8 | 20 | 24.4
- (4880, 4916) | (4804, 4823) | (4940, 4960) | -2.1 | 19.3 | 19.6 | 19.5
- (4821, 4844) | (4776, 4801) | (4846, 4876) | 9.1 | 17.6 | 47.3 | 35.7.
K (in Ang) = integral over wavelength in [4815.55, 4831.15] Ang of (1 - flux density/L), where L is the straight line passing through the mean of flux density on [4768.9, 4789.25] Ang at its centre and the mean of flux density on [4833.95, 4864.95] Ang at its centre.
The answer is 5.4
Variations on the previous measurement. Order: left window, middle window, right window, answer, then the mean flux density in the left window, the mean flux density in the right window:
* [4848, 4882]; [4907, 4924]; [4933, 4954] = 4.58 Ang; 44.8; 18.8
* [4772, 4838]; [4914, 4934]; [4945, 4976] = -3.45 Ang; 18.9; 18.8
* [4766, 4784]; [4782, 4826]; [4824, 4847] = 2.14 Ang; 17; 22.5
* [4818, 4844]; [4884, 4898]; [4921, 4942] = -0.34 Ang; 21.3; 20.9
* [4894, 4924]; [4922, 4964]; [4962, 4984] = -4.74 Ang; 20.1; 16.7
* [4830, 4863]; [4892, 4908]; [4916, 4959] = 4.11 Ang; 35.2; 20.5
